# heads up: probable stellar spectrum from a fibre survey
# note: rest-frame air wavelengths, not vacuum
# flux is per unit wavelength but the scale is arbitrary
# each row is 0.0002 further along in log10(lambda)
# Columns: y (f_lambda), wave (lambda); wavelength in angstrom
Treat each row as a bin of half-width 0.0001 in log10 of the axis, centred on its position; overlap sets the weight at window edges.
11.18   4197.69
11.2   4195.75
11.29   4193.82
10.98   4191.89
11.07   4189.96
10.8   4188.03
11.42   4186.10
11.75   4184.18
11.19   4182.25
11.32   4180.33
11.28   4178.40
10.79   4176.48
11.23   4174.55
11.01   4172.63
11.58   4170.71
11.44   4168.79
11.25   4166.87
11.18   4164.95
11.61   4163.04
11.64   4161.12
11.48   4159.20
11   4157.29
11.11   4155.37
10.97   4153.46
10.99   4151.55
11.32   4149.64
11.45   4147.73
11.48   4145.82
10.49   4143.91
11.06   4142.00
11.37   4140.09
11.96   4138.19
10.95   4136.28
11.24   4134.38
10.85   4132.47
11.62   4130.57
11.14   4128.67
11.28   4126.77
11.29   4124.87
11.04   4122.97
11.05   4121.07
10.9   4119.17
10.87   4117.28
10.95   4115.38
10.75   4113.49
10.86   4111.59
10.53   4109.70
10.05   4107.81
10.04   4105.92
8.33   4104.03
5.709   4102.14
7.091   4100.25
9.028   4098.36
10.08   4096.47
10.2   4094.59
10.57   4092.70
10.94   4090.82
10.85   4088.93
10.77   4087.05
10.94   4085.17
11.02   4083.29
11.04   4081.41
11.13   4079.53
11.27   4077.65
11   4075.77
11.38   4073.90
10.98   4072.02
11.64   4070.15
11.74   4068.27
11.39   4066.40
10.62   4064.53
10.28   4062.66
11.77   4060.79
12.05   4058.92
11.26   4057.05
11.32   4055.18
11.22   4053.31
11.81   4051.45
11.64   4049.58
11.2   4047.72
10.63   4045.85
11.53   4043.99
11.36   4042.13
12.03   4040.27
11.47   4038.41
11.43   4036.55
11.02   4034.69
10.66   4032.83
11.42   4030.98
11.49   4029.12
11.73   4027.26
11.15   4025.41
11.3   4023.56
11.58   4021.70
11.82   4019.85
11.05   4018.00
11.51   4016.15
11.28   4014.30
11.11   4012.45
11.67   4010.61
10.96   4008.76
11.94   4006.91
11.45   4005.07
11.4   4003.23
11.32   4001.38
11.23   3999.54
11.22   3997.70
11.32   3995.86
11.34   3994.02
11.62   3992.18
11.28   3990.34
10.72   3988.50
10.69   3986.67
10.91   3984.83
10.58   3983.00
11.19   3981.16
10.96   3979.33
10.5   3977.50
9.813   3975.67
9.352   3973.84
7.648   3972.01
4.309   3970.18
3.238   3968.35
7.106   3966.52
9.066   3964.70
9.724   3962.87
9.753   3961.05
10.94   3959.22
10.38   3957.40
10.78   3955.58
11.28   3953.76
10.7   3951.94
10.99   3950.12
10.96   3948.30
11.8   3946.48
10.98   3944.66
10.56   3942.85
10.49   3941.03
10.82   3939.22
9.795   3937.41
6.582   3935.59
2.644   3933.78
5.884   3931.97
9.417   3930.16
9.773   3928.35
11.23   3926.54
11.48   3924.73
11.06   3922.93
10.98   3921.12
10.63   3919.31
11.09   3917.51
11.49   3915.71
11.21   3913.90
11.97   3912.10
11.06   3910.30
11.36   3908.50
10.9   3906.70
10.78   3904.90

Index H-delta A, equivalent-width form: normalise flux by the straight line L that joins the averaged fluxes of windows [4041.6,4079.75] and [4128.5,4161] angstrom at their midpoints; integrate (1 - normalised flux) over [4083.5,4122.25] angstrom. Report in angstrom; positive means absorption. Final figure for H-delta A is 4.2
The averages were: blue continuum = 11.3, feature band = 10.1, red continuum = 11.2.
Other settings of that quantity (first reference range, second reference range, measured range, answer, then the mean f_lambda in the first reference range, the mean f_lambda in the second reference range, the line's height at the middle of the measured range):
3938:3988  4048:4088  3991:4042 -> -4.0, 9.84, 11.3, 10.6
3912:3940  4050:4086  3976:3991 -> -0.7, 9.68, 11.3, 10.3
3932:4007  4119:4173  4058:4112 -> 1.6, 9.92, 11.2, 10.8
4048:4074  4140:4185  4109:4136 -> 0.6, 11.4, 11.2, 11.3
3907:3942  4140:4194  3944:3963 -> -1.3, 9.96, 11.2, 10.1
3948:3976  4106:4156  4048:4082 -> -3.4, 9.07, 11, 10.3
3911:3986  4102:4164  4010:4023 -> -1.6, 9.76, 10.9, 10.2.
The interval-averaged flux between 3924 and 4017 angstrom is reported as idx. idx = 10.1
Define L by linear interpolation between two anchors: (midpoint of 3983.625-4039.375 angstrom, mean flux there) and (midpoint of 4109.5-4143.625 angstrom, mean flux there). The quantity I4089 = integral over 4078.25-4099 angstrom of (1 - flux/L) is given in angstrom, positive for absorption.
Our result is 1.0 angstrom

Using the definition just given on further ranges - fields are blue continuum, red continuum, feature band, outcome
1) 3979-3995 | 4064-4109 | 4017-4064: -3.1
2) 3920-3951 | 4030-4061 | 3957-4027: 1.4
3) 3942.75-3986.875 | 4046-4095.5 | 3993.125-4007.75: -1.7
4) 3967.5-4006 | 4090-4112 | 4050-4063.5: -2.4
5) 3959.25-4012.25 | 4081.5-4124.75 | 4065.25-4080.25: -1.7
